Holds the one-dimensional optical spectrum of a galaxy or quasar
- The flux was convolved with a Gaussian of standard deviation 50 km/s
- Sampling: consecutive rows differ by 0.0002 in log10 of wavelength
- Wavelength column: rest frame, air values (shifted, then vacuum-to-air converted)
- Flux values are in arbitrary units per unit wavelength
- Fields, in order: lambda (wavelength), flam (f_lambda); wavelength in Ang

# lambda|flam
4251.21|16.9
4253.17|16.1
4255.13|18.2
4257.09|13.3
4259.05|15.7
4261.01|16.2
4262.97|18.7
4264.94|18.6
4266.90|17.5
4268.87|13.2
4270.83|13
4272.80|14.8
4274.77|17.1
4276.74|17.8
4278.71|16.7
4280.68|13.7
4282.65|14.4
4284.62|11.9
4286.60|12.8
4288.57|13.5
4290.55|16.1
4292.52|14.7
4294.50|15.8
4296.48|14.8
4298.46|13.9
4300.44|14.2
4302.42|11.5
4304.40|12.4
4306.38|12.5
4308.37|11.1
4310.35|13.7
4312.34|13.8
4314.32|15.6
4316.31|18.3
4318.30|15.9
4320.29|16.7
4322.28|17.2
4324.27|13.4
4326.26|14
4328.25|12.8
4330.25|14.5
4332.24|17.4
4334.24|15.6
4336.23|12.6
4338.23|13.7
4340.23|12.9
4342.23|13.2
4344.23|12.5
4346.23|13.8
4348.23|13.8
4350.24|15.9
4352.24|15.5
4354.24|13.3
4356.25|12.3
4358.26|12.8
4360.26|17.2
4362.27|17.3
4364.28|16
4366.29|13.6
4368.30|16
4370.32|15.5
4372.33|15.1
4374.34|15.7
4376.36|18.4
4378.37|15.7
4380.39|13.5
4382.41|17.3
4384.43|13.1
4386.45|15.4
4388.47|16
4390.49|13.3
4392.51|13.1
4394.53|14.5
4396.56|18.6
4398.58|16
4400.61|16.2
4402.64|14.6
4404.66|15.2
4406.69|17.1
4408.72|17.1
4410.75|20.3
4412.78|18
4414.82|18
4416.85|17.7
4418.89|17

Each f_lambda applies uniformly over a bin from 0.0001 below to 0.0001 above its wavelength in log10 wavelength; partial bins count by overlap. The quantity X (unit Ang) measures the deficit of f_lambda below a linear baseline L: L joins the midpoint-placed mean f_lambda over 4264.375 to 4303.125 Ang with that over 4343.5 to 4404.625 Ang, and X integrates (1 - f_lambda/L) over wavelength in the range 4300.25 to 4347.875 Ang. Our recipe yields 2.5 Ang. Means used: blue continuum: 14.8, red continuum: 15.1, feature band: 14.1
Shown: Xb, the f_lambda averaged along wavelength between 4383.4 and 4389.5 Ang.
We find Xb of 14.8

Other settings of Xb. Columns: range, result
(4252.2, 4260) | 15.8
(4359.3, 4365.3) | 16.8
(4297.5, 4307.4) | 12.9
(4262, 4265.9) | 18.6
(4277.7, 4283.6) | 15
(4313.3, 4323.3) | 16.7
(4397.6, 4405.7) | 15.5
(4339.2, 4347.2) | 13.1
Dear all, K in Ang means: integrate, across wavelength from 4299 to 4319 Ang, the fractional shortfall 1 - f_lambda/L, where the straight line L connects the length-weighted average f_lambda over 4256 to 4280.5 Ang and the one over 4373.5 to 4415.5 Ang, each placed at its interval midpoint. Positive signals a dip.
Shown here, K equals 2.7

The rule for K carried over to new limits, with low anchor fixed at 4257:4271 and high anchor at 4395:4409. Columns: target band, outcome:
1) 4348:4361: 1.5 Ang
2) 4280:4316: 5.3 Ang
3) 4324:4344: 2.7 Ang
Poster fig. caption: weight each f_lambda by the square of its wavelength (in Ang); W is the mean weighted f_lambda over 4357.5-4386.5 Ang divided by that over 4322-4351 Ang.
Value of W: 1.1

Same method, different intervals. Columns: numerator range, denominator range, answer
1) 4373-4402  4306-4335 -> 1.07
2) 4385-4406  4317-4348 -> 1.09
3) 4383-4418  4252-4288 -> 1.11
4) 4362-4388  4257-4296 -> 1.06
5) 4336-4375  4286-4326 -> 1.03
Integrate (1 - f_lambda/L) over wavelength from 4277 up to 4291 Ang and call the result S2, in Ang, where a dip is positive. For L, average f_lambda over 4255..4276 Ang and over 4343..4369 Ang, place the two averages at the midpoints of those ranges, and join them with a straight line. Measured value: 1.26 Ang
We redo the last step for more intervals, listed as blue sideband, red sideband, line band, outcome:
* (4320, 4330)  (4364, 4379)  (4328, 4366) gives 2.0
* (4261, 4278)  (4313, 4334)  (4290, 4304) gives 1.4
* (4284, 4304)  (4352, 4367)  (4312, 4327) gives -1.6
